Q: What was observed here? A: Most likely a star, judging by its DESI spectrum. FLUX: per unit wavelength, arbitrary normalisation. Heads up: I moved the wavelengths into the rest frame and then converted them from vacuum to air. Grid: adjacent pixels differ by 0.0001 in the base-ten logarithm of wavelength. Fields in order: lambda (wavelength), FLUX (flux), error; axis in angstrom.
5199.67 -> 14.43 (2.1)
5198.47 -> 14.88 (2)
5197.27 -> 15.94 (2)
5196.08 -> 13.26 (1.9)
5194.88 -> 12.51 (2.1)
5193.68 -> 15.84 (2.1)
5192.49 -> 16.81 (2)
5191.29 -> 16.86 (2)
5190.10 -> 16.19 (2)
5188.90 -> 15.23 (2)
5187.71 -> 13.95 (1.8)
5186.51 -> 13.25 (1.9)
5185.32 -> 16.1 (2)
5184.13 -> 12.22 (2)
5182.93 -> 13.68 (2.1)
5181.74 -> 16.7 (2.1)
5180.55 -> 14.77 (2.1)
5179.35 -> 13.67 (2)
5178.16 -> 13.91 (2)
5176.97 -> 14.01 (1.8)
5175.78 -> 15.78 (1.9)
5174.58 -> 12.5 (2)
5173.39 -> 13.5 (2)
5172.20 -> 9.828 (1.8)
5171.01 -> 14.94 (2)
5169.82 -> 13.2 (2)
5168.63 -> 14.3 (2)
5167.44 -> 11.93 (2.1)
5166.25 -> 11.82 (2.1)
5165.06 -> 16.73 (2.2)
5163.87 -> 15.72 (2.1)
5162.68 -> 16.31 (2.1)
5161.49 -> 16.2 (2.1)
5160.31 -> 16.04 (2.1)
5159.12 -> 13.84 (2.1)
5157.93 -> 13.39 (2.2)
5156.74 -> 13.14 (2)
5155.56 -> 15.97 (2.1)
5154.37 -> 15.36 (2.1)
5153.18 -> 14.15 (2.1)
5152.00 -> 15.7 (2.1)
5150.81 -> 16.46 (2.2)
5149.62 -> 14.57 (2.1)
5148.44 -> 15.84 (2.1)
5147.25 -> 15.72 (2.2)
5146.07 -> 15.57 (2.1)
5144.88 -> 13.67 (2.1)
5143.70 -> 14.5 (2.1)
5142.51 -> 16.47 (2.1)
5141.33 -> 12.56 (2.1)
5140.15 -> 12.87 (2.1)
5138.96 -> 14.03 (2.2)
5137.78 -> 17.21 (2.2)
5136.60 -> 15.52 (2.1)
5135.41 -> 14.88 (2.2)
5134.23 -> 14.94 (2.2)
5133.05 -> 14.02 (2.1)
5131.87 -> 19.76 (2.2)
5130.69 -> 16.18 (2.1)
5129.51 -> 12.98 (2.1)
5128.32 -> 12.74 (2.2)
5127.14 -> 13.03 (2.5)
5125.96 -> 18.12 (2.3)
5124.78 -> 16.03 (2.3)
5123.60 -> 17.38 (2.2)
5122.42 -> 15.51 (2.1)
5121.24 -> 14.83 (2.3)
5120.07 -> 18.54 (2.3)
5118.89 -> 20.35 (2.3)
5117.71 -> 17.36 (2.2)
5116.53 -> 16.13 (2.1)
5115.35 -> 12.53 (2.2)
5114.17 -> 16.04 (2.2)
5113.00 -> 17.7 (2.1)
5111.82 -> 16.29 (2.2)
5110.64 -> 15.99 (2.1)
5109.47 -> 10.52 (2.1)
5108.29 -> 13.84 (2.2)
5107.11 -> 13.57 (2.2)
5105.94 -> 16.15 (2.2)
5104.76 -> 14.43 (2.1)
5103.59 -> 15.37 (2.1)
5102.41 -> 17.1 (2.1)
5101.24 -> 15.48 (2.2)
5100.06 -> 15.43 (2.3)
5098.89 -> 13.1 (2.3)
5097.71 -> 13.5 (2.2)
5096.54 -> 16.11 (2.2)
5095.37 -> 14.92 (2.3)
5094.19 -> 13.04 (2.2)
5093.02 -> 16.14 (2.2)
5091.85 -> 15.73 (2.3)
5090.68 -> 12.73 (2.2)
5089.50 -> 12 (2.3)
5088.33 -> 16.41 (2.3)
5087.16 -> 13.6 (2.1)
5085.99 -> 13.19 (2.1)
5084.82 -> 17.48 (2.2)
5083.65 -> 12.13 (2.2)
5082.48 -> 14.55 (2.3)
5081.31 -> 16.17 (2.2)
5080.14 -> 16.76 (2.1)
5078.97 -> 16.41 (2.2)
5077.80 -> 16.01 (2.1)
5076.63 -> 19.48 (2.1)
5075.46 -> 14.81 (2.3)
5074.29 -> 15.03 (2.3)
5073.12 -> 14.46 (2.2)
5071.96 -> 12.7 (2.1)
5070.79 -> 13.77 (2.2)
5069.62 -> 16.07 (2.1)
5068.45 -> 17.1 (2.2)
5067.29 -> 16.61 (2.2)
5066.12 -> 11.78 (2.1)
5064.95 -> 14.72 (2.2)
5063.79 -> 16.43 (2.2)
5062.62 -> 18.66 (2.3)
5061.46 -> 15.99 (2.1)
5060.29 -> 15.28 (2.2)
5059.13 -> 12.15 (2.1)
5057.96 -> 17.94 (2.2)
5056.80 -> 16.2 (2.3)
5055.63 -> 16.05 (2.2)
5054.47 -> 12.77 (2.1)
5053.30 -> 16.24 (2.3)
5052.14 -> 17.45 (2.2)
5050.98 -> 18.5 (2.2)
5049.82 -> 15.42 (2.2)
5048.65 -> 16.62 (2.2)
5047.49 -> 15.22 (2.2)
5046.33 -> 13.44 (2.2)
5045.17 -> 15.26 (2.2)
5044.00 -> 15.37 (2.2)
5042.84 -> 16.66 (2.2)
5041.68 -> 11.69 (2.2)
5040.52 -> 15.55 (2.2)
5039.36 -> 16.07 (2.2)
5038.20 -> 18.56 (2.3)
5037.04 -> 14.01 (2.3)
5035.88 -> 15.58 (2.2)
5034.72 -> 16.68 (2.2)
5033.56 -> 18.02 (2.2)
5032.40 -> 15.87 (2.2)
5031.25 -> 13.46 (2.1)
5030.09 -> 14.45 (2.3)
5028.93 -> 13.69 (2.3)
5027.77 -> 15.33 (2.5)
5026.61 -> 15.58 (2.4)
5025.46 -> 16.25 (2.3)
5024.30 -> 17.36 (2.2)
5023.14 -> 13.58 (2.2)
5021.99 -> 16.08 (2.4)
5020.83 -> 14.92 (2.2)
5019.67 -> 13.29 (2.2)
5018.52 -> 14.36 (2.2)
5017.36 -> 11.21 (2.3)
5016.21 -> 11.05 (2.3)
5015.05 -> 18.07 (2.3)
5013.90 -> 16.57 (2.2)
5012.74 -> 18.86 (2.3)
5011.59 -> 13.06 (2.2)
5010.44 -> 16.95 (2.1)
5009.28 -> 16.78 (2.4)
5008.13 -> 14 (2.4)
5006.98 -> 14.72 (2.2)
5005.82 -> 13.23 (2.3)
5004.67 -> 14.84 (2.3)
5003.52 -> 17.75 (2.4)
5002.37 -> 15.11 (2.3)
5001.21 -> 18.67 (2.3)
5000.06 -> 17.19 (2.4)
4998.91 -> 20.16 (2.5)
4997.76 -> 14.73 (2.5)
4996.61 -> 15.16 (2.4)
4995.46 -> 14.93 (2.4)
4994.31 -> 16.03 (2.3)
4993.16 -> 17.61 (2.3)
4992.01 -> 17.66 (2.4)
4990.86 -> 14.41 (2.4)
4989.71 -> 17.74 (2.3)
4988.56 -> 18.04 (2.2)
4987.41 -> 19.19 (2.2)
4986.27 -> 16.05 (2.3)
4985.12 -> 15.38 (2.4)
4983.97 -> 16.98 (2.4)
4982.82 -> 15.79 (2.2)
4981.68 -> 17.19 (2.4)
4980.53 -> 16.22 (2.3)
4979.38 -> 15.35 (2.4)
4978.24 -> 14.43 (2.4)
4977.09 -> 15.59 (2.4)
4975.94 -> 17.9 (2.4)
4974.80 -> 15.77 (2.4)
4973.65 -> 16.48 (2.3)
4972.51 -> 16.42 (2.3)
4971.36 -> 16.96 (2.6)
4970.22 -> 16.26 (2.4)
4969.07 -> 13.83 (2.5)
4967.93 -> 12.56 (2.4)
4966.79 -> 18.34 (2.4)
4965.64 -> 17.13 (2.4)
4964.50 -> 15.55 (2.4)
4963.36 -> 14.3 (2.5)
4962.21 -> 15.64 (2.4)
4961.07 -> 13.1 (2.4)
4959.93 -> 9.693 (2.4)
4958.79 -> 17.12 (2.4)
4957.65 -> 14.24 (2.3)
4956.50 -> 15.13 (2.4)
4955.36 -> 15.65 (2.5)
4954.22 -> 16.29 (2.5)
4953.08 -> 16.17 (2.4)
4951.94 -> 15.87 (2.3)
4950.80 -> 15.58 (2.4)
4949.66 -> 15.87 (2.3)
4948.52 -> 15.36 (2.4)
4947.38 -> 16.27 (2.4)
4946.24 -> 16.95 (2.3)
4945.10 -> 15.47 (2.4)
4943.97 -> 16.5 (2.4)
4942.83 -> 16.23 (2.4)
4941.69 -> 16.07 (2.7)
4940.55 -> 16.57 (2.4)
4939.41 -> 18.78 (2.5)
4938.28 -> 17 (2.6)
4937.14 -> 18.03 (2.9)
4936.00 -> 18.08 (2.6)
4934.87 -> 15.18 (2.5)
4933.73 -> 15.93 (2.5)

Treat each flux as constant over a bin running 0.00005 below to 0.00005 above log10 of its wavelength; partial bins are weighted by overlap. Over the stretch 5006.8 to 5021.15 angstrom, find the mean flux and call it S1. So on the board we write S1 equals 14.9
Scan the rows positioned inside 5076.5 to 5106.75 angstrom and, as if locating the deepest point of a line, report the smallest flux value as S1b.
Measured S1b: 12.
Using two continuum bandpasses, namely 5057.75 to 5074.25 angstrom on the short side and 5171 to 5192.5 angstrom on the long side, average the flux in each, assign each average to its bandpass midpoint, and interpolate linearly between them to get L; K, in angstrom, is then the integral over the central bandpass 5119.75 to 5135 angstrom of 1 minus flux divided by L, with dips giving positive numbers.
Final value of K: -0.9 angstrom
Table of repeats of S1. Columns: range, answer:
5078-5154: 15.2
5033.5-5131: 15.4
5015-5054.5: 15.2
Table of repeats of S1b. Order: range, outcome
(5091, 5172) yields 10.52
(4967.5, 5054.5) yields 11.05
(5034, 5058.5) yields 11.69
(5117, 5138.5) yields 12.74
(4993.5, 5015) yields 13.06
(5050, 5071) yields 11.78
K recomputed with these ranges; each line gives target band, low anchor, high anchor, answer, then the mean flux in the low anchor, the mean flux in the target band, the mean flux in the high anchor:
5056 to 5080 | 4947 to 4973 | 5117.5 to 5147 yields -0.2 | 15.3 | 15.6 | 15.5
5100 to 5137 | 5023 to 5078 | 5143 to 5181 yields -1.7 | 15.6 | 15.6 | 14.5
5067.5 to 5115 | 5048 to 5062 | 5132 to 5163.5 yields 1.6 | 15.9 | 15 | 15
